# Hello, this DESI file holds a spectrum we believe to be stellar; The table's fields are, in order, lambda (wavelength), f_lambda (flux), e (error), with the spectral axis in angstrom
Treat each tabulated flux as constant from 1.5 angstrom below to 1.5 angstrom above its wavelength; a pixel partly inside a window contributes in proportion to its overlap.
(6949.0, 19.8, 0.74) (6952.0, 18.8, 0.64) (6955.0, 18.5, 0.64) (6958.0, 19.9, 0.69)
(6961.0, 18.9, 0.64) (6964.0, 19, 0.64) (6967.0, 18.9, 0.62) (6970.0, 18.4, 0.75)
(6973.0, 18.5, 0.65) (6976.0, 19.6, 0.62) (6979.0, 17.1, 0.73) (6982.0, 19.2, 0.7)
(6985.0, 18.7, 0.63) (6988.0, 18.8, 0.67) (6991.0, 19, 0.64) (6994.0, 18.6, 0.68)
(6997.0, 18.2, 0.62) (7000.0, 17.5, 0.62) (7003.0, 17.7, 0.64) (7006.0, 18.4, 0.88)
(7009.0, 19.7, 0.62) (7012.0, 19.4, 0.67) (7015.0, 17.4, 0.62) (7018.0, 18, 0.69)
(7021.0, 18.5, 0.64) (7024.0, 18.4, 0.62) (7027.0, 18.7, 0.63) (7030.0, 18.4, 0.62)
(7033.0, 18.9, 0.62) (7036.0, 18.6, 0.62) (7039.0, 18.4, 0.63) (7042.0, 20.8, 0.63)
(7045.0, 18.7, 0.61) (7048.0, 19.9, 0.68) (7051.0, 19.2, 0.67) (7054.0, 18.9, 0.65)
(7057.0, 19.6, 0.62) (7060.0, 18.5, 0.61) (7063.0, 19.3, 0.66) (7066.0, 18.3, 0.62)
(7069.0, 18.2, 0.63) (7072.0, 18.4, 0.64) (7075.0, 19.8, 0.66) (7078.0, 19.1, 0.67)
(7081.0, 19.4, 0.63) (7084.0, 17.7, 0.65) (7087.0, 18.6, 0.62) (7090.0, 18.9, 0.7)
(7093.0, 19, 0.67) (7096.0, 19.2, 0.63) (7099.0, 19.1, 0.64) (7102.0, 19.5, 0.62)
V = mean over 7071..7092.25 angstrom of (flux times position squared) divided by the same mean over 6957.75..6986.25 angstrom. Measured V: 1.0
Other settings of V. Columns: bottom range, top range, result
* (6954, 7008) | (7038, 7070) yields 1.05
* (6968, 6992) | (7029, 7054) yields 1.04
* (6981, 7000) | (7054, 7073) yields 1.03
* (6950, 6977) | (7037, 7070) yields 1.03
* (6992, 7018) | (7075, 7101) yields 1.06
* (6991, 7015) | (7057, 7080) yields 1.04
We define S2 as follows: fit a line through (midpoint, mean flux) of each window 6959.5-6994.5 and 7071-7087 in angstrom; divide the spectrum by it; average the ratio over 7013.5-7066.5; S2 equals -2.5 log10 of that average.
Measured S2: 0.00 mag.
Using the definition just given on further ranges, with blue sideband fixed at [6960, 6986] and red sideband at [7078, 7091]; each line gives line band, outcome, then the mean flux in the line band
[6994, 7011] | 0.02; 18.4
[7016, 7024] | 0.03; 18.2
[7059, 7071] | 0.01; 18.6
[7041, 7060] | -0.04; 19.4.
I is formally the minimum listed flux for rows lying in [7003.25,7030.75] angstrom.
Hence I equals 17.4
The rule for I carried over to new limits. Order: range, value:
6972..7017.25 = 17.1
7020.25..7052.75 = 18.4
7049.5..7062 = 18.5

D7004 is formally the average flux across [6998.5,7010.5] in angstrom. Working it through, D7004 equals 18.3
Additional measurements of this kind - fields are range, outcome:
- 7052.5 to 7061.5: 19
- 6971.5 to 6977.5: 19.1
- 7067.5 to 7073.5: 18.3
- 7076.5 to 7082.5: 19.2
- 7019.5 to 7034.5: 18.6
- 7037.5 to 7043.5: 19.6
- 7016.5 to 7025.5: 18.3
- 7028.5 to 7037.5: 18.6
